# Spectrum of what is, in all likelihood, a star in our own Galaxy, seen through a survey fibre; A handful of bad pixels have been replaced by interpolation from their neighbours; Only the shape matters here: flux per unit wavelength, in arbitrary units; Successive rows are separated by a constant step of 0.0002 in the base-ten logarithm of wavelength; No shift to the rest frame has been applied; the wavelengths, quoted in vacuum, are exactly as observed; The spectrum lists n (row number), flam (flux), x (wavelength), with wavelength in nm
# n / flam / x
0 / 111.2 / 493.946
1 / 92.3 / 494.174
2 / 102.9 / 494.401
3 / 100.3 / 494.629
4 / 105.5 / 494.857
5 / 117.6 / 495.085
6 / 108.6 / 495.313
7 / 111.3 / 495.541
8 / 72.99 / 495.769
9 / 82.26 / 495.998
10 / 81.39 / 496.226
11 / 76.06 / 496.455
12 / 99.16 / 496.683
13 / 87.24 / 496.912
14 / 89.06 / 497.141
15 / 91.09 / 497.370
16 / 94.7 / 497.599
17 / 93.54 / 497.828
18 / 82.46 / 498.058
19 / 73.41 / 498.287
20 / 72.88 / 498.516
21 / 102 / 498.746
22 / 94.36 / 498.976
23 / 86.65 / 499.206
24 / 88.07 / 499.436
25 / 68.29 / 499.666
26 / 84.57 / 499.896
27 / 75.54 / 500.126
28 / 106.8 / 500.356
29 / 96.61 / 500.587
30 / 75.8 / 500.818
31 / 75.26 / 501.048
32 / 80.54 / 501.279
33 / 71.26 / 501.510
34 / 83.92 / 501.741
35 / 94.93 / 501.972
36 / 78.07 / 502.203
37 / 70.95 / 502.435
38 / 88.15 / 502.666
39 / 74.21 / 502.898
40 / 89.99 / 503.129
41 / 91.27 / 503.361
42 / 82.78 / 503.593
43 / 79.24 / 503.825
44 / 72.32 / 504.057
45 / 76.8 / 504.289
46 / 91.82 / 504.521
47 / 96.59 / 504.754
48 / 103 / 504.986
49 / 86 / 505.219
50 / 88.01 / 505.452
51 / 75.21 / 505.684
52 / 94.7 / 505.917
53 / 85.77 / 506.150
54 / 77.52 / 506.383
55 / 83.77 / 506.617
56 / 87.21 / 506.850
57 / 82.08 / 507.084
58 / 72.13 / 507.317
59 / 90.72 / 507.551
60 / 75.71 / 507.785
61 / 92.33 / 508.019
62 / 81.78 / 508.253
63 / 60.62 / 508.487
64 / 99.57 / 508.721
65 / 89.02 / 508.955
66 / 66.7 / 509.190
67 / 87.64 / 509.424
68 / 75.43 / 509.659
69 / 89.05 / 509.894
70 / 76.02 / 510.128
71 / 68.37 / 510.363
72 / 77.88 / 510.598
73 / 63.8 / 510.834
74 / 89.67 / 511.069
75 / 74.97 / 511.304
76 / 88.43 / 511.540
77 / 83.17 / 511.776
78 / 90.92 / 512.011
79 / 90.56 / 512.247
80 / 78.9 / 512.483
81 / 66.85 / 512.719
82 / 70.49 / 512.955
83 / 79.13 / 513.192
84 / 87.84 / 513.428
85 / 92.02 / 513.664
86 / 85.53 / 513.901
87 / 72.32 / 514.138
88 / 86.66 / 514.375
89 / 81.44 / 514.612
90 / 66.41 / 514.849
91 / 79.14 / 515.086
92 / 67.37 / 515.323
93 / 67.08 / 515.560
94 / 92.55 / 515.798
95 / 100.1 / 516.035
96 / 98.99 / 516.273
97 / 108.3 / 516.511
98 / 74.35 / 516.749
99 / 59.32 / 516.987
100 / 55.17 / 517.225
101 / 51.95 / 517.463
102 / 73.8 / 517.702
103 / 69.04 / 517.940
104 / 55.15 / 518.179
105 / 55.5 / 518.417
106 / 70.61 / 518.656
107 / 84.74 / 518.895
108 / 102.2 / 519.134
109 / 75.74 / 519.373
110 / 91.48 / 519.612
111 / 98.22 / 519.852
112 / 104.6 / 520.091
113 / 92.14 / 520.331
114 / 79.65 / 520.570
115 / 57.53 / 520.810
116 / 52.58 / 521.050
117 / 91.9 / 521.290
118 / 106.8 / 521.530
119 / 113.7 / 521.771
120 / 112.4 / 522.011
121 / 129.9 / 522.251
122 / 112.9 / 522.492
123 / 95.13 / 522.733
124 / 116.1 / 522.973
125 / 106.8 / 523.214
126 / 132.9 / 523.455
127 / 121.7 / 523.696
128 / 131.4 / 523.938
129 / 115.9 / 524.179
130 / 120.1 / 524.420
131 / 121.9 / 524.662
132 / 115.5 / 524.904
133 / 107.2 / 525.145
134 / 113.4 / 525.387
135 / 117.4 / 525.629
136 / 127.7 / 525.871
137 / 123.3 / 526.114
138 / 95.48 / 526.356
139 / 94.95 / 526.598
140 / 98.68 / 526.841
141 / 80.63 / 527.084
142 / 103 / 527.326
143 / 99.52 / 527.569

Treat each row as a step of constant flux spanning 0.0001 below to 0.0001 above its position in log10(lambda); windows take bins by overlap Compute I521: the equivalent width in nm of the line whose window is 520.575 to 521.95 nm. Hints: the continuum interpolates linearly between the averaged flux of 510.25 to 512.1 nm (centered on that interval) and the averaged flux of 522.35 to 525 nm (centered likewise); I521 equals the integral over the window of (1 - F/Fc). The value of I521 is 0.31 nm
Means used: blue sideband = 79.5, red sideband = 117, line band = 85.3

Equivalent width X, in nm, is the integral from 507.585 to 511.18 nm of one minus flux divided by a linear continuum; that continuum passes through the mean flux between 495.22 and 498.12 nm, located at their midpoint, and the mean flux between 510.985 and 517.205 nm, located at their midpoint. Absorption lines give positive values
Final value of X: 0.17 nm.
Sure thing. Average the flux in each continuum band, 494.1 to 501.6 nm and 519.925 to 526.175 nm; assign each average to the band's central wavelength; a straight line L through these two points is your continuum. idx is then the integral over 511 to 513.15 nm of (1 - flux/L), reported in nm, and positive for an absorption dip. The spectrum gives 0.40 nm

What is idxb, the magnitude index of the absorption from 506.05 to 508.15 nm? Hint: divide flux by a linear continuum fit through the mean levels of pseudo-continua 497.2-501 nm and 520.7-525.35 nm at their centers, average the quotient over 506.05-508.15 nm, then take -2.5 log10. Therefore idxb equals 0.14 mag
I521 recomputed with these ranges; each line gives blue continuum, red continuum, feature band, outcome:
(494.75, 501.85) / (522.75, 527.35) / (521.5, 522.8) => -0.03 nm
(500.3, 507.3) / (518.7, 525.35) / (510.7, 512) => 0.16 nm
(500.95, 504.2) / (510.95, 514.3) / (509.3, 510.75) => 0.06 nm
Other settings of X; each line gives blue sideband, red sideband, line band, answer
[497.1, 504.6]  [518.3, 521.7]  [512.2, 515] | 0.14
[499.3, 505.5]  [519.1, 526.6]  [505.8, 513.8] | 0.90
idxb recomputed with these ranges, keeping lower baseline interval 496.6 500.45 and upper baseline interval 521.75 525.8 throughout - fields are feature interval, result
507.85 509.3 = 0.21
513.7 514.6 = 0.27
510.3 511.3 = 0.33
